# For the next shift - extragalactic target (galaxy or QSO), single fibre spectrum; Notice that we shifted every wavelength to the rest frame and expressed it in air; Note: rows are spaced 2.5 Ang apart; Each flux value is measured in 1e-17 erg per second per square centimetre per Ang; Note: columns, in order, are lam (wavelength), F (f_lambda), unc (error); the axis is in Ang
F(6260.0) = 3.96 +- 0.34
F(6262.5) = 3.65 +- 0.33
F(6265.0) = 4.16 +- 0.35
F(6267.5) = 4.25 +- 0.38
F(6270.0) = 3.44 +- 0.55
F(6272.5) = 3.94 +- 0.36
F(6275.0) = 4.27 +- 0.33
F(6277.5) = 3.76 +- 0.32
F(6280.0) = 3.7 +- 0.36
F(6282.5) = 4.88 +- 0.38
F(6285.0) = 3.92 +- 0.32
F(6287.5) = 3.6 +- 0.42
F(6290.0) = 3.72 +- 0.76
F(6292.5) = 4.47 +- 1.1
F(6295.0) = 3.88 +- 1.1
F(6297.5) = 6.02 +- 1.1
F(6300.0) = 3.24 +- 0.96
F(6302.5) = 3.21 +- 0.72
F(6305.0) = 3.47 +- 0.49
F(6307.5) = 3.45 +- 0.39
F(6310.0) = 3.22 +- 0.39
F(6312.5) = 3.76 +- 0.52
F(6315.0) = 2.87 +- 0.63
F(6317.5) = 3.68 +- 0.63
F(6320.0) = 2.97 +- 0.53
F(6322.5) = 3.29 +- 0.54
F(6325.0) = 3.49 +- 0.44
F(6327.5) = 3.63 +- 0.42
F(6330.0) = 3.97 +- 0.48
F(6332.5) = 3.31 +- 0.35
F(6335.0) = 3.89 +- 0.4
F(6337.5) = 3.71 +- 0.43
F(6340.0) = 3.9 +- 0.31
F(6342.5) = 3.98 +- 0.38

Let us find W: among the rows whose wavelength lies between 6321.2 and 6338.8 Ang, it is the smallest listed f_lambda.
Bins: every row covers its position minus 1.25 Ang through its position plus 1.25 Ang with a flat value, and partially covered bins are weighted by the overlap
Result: 3.29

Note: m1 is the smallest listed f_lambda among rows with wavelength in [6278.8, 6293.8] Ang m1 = 3.6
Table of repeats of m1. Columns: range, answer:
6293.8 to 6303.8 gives 3.21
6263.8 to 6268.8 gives 4.16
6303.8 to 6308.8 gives 3.45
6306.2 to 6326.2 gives 2.87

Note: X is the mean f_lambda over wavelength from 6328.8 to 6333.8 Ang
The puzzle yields 3.64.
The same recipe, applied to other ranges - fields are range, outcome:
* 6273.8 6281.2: 3.91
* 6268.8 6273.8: 3.7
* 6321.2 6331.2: 3.59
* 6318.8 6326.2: 3.25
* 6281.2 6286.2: 4.4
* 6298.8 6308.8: 3.34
